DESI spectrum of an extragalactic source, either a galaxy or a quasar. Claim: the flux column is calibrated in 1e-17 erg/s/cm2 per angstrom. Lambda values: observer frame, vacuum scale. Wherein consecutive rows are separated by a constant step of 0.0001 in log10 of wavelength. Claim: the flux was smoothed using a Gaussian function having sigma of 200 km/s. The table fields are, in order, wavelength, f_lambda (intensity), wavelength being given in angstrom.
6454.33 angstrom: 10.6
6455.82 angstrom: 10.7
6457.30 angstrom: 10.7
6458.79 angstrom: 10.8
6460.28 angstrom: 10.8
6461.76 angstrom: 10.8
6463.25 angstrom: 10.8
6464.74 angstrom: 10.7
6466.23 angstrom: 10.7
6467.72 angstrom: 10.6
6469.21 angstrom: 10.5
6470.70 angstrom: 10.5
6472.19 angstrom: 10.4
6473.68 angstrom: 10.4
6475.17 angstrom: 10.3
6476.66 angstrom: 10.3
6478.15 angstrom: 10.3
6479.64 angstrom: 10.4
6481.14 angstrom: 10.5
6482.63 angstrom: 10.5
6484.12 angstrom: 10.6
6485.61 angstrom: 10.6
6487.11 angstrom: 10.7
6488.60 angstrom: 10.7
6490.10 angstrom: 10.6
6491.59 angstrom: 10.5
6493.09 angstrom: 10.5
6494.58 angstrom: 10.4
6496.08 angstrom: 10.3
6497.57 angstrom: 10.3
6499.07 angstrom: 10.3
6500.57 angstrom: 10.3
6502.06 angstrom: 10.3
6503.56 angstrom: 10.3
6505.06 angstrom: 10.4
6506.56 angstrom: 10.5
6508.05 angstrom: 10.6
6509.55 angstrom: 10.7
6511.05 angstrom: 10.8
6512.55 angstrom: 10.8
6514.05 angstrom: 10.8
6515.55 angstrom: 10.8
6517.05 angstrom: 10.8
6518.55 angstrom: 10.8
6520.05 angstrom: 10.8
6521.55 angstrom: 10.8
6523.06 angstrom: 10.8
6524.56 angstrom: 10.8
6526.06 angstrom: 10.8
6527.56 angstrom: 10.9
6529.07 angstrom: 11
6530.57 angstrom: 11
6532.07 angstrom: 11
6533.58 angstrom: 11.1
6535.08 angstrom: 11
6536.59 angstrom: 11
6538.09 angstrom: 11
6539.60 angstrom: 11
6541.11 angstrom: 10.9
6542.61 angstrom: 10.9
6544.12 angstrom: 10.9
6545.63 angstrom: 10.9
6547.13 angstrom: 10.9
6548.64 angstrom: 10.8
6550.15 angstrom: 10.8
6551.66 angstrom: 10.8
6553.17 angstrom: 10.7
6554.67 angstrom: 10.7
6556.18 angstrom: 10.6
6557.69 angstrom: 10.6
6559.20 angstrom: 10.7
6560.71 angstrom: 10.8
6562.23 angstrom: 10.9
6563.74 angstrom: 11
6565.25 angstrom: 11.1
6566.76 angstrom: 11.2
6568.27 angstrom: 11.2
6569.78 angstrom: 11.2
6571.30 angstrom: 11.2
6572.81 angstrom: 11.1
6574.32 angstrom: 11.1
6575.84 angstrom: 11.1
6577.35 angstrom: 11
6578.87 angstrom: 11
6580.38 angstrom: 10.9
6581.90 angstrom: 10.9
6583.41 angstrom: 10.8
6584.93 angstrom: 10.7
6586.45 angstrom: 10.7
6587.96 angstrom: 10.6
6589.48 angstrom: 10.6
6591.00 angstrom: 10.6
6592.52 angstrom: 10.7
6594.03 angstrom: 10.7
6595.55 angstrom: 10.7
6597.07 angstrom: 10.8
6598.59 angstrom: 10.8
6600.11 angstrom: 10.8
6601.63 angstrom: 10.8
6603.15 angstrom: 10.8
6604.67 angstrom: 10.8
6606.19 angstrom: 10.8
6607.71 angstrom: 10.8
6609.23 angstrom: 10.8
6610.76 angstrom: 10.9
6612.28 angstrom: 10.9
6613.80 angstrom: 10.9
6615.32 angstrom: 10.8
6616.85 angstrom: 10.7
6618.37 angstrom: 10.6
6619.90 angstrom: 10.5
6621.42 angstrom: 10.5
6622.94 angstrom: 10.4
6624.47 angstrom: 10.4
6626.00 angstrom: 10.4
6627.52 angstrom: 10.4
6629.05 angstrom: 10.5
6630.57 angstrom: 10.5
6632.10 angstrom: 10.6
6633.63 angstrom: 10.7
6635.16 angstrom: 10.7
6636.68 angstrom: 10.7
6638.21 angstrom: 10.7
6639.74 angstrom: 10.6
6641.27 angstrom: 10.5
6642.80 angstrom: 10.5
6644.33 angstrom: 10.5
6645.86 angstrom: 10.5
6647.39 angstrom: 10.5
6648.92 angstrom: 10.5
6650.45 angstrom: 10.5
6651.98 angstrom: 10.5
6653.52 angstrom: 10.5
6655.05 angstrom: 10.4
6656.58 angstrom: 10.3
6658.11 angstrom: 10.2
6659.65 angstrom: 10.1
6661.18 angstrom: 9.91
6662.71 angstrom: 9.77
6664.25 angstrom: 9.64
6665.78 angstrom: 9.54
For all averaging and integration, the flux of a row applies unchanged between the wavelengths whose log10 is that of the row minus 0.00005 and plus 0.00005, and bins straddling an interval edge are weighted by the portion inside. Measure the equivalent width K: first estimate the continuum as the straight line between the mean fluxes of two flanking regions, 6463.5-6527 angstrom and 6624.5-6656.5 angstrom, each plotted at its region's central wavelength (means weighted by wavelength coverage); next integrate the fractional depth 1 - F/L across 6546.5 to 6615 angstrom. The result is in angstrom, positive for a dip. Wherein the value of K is -2.0 angstrom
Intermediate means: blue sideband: 10.6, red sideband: 10.5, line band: 10.9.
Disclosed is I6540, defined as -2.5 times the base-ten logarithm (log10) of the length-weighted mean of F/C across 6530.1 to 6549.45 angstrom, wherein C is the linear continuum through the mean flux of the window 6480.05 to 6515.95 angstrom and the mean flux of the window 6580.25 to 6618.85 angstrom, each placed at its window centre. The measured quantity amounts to -0.03 mag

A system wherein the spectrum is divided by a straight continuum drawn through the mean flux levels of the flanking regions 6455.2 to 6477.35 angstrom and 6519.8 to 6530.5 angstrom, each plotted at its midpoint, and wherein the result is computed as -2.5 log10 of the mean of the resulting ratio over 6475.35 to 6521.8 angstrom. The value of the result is 0.02 mag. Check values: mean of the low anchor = 10.6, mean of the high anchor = 10.9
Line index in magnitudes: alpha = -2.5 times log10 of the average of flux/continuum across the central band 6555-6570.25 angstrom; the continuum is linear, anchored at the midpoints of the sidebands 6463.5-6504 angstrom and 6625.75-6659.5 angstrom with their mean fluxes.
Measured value -0.04 mag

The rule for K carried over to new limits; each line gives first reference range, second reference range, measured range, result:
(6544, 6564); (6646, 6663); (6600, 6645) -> -0.8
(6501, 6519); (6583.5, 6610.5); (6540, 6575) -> -0.7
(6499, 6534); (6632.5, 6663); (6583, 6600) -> -0.2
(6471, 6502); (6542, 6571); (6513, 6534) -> -0.4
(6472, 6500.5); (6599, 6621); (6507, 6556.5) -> -1.3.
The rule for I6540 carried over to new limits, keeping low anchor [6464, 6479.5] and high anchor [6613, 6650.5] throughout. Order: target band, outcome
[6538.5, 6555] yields -0.03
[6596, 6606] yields -0.03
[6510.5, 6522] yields -0.03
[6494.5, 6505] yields 0.02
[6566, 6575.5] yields -0.06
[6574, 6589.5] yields -0.03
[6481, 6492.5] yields -0.01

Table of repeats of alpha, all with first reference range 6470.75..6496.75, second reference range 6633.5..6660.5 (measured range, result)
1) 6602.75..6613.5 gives -0.036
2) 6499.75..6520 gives -0.015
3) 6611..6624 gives -0.019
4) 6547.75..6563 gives -0.026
